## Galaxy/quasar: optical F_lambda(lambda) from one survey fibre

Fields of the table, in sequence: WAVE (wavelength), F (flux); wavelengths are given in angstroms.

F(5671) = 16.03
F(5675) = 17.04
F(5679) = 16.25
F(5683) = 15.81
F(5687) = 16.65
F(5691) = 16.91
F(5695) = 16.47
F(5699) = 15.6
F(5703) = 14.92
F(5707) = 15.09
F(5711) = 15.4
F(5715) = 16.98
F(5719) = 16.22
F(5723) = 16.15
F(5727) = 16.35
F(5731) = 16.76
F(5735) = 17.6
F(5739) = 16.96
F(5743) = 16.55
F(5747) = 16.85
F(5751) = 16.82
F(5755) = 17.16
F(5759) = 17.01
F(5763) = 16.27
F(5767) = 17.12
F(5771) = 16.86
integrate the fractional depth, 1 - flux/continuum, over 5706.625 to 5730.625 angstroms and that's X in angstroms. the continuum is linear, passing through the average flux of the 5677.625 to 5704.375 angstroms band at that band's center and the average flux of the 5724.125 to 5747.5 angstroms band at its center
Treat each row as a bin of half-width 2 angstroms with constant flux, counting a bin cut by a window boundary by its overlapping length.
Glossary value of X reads 0.6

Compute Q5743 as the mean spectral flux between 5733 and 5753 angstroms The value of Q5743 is 17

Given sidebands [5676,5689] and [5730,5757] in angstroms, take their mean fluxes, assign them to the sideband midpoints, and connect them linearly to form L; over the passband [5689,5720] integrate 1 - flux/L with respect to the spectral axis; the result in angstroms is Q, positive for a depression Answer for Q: 1.1 angstroms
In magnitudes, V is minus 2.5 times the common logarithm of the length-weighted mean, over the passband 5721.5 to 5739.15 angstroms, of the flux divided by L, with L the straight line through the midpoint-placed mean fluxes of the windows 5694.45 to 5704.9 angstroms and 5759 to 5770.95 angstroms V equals -0.04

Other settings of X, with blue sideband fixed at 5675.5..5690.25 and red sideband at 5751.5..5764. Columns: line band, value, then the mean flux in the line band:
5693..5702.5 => 0.4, 15.9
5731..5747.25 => -0.2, 17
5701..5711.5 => 0.9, 15.1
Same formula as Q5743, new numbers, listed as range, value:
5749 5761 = 17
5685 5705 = 16.1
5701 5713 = 15.1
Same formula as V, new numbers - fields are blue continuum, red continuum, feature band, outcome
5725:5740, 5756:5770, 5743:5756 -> 0.00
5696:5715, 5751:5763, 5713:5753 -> -0.03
